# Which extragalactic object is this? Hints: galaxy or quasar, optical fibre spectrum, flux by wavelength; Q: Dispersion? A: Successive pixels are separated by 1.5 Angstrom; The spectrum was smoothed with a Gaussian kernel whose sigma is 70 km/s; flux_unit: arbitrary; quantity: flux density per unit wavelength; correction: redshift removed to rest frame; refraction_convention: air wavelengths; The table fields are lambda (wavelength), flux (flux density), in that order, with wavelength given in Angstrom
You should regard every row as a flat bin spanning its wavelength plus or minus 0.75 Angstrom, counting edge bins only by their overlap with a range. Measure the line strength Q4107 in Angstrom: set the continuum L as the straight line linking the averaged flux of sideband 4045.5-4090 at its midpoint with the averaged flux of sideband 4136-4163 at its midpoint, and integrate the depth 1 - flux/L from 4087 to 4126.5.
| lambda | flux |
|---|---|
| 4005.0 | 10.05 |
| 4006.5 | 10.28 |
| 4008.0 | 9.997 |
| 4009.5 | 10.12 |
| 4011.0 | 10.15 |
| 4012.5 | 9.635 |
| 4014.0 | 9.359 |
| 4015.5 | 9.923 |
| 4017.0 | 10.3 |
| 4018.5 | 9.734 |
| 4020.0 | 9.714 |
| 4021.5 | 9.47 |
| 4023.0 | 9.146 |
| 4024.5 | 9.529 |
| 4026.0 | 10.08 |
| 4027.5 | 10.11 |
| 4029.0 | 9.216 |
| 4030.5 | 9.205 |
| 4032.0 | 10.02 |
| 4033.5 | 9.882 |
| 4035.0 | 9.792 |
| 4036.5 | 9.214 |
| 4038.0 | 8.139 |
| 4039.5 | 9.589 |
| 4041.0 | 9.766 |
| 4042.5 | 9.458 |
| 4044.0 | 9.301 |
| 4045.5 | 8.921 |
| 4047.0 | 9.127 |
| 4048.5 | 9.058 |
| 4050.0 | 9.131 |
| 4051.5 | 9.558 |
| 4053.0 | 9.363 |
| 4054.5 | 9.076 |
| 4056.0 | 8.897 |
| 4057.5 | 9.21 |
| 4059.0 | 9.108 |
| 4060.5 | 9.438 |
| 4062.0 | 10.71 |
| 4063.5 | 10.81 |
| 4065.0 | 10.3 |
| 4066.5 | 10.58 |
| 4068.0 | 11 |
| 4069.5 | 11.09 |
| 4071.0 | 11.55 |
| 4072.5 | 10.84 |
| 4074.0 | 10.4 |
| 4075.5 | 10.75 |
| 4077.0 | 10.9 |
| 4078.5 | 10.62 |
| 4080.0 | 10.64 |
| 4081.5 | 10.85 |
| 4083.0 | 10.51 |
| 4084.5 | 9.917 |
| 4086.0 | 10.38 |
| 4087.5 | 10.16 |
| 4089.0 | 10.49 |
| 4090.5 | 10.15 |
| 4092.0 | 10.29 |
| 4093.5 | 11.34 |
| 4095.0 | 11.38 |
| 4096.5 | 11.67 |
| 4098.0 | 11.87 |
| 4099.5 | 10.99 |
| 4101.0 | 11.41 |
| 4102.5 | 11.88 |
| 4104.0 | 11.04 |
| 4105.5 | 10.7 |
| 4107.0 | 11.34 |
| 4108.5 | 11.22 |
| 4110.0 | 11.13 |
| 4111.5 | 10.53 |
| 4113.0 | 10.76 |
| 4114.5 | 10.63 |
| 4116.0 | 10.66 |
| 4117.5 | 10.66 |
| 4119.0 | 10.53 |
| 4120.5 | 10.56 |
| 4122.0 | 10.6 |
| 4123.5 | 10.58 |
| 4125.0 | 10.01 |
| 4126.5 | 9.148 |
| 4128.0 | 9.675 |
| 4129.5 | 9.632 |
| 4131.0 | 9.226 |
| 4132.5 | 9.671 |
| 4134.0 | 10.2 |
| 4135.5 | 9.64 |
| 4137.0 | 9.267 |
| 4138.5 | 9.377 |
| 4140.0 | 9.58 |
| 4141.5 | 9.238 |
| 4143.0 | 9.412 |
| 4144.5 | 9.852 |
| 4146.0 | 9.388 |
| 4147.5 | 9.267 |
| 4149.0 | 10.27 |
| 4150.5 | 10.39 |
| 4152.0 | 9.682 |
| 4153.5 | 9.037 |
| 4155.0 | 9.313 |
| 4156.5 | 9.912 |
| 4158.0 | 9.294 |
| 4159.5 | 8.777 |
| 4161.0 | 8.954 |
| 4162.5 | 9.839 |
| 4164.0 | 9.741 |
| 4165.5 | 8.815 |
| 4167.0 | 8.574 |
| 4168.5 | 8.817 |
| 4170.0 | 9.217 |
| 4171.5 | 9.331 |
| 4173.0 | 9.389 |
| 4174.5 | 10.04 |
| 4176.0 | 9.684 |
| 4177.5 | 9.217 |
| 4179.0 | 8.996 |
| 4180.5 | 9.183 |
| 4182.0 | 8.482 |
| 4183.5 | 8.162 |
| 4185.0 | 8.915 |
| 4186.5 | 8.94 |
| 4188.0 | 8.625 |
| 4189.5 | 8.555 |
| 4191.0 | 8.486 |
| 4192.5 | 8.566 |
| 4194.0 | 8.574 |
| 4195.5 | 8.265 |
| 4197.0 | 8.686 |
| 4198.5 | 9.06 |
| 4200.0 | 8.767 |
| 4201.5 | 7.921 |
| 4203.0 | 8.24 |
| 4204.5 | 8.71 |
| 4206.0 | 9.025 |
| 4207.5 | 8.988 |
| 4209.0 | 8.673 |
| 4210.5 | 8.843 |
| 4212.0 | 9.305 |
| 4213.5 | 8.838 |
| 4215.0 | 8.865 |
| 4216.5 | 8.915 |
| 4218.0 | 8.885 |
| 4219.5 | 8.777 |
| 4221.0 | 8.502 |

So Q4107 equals -4.1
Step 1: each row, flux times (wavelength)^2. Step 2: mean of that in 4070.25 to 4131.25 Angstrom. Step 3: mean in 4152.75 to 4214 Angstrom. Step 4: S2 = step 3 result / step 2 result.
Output 0.87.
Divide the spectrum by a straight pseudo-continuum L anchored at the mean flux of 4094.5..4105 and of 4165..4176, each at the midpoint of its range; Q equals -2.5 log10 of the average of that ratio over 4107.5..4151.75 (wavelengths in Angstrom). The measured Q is 0.05 mag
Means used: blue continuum 11.4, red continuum 9.21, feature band 10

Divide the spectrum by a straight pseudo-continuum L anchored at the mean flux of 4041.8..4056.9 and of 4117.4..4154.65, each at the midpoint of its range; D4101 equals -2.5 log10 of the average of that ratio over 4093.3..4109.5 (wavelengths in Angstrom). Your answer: -0.19 mag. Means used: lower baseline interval 9.19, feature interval 11.3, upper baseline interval 9.78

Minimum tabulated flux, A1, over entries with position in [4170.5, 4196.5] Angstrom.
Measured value 8.162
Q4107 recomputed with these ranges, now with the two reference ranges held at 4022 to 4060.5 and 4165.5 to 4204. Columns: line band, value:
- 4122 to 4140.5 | -1.4 Angstrom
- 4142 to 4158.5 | -1.2 Angstrom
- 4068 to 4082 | -2.5 Angstrom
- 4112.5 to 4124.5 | -2.0 Angstrom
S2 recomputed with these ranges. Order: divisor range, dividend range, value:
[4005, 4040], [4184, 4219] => 0.98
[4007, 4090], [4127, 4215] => 0.98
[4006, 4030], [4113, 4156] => 1.07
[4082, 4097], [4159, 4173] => 0.89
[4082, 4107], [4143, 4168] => 0.89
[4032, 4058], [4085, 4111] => 1.22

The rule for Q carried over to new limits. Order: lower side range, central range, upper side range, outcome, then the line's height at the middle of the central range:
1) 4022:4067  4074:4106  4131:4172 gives -0.15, 9.48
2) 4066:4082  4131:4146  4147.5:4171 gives 0.02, 9.73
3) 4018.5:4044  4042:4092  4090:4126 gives 0.01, 10.2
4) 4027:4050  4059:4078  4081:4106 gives -0.05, 10.2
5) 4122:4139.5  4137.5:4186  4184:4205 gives -0.02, 9.17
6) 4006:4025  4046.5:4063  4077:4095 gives 0.09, 10.2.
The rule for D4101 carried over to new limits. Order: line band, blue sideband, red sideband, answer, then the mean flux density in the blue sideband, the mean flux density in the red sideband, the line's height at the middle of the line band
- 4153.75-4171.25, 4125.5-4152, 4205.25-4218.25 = 0.02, 9.61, 8.93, 9.39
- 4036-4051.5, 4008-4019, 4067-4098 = 0.12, 9.9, 10.8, 10.3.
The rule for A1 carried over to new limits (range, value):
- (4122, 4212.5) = 7.921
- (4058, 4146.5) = 9.108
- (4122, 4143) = 9.148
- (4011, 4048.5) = 8.139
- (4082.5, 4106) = 9.917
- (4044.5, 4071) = 8.897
